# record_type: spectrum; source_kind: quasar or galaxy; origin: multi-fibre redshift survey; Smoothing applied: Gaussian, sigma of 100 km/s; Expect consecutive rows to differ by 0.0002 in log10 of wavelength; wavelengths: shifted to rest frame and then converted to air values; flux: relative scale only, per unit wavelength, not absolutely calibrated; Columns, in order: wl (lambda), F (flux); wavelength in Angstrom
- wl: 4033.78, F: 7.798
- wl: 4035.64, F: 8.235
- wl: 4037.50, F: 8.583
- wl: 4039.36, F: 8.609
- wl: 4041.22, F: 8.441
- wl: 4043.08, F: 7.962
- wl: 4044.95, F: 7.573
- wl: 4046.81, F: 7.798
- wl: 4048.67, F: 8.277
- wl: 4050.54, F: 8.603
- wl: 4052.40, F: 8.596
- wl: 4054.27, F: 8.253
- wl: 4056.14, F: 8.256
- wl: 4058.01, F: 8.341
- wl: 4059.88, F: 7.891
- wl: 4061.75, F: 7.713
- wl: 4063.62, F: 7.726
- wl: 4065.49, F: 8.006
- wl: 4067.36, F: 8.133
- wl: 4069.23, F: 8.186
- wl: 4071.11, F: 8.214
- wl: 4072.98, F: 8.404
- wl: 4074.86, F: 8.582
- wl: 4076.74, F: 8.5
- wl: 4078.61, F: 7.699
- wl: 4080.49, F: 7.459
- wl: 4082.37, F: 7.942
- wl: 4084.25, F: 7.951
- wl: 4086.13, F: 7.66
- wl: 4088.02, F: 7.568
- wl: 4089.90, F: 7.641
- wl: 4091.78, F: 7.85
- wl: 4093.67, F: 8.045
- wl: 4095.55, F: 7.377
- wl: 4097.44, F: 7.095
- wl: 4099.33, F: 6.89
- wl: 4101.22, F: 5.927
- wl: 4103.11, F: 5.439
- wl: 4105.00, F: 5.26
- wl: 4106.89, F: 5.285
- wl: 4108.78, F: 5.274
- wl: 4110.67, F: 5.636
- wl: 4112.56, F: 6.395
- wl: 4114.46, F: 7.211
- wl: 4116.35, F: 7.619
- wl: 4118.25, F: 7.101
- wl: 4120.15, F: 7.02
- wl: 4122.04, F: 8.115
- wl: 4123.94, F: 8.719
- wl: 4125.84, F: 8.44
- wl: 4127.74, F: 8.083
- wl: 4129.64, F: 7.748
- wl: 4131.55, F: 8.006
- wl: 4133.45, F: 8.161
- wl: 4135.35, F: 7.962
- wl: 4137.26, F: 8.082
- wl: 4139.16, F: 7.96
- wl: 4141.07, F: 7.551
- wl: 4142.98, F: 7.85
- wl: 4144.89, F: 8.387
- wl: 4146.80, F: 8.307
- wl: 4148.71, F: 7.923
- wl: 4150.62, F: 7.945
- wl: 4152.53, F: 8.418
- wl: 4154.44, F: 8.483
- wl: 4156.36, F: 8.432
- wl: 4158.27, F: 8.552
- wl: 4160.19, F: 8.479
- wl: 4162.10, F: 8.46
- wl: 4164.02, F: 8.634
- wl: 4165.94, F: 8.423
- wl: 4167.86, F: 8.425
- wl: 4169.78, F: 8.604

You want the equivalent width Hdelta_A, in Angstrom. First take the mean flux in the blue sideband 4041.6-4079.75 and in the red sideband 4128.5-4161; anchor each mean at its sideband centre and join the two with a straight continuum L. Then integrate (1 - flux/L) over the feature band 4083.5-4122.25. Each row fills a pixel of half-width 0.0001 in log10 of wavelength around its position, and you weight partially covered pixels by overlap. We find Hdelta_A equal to 6.1 Angstrom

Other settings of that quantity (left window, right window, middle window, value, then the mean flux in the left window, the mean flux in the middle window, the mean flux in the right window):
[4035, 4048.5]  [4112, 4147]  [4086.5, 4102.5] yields 1.4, 8.18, 7.27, 7.83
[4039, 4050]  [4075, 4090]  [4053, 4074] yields -0.4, 8.1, 8.11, 7.85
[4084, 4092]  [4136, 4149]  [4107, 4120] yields 2.3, 7.71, 6.49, 8.01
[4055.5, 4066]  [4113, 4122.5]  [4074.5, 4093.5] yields -0.4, 7.98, 7.87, 7.32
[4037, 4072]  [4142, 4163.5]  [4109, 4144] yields 2.8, 8.16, 7.6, 8.3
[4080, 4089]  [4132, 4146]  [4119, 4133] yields -0.1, 7.73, 8.01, 8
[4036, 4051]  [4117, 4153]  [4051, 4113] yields 5.2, 8.22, 7.44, 7.98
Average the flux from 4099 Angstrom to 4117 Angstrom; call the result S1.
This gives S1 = 6.04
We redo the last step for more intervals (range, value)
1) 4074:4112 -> 7.04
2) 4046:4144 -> 7.6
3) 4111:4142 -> 7.72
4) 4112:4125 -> 7.49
